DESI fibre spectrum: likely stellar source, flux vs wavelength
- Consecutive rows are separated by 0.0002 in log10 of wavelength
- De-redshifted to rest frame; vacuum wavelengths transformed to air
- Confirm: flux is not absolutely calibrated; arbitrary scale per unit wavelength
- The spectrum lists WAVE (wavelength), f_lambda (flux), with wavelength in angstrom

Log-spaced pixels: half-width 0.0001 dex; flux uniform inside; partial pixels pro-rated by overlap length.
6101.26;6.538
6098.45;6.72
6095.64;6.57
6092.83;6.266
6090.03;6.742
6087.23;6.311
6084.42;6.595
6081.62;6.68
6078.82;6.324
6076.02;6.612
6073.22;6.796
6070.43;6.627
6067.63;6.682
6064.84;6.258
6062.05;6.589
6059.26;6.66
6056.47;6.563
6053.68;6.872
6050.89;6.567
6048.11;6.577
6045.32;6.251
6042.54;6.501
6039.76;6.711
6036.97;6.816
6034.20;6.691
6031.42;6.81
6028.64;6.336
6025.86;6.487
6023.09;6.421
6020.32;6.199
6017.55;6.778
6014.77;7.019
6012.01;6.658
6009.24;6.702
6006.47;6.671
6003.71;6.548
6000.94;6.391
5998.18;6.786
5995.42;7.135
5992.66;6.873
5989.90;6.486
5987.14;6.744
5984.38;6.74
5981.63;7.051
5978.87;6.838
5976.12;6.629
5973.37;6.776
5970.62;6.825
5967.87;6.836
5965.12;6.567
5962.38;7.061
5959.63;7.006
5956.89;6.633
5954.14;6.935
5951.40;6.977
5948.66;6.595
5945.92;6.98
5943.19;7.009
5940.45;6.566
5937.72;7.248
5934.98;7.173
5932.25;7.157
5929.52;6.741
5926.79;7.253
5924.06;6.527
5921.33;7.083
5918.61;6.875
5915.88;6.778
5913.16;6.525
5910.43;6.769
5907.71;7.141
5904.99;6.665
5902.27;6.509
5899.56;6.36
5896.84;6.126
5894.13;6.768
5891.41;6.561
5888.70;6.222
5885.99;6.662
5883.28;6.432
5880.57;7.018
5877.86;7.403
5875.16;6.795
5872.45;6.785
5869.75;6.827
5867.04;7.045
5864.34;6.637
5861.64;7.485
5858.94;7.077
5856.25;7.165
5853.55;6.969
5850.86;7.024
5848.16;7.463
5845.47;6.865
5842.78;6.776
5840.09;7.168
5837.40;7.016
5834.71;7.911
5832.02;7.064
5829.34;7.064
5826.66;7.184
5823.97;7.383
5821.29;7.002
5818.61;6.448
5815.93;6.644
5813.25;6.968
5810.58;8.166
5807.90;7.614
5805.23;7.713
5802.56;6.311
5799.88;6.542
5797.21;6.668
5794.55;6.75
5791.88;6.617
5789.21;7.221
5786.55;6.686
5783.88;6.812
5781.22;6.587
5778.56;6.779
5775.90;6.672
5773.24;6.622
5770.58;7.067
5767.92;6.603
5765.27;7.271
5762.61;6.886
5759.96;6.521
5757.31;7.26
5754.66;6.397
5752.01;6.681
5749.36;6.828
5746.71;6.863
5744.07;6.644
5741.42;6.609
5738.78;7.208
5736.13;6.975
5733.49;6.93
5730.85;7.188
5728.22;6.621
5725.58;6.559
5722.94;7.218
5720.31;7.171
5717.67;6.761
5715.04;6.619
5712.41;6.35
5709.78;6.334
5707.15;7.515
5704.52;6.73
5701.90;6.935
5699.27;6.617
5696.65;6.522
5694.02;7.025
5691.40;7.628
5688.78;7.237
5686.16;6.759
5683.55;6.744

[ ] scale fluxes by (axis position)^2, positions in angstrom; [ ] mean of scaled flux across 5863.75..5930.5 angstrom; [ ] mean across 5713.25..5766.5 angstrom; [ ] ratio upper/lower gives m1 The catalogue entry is 1.04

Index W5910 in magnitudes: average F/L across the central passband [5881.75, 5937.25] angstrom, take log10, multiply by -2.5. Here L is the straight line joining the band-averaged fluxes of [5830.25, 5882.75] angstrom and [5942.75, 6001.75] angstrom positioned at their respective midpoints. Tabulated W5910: 0.04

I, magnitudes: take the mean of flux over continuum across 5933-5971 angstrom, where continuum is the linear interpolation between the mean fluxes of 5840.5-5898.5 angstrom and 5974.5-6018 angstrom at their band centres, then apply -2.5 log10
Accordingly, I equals -0.02 mag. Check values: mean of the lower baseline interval 6.86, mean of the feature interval 6.89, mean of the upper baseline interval 6.75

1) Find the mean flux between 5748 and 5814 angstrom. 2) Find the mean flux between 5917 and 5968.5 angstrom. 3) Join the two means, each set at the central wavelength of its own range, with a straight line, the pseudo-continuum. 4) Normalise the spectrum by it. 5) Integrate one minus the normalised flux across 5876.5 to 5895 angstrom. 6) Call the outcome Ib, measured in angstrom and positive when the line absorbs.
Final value 0.48 angstrom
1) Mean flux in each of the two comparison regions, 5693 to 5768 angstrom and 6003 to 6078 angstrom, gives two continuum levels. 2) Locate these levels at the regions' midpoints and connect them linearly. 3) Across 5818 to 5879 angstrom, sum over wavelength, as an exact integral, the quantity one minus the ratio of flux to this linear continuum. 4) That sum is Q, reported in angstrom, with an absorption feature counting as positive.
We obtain -3.0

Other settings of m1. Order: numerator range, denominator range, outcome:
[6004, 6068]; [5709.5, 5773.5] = 1.07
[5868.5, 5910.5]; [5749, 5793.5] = 1.03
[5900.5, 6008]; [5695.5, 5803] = 1.08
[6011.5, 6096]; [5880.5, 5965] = 1.01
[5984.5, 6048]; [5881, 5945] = 1.02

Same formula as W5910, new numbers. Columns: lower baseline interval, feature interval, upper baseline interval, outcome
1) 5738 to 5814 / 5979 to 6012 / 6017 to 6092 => -0.02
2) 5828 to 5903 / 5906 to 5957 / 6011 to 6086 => -0.02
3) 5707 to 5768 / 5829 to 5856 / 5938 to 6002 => -0.05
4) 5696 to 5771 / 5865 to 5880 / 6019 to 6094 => -0.04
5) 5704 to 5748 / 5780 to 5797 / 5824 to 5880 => 0.03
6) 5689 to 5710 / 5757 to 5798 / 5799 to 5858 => 0.04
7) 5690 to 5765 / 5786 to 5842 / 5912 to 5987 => -0.03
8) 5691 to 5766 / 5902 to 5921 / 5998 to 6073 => -0.01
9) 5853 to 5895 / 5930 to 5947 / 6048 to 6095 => -0.04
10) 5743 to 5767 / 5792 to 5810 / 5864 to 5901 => -0.03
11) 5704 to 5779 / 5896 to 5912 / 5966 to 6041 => 0.02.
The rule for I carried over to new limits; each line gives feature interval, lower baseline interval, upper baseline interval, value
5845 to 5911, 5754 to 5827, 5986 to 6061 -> -0.004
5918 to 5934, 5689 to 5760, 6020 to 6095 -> -0.044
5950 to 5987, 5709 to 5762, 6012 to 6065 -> -0.031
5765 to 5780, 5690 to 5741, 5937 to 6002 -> 0.011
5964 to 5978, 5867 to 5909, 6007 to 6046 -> -0.015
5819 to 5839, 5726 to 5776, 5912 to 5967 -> -0.052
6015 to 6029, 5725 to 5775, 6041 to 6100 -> 0.017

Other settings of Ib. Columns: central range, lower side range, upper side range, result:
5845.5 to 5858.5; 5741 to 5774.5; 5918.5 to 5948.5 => -0.5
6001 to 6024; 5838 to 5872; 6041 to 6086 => 0.2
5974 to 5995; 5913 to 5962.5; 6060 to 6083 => 0.0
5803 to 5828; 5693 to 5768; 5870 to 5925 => -1.6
